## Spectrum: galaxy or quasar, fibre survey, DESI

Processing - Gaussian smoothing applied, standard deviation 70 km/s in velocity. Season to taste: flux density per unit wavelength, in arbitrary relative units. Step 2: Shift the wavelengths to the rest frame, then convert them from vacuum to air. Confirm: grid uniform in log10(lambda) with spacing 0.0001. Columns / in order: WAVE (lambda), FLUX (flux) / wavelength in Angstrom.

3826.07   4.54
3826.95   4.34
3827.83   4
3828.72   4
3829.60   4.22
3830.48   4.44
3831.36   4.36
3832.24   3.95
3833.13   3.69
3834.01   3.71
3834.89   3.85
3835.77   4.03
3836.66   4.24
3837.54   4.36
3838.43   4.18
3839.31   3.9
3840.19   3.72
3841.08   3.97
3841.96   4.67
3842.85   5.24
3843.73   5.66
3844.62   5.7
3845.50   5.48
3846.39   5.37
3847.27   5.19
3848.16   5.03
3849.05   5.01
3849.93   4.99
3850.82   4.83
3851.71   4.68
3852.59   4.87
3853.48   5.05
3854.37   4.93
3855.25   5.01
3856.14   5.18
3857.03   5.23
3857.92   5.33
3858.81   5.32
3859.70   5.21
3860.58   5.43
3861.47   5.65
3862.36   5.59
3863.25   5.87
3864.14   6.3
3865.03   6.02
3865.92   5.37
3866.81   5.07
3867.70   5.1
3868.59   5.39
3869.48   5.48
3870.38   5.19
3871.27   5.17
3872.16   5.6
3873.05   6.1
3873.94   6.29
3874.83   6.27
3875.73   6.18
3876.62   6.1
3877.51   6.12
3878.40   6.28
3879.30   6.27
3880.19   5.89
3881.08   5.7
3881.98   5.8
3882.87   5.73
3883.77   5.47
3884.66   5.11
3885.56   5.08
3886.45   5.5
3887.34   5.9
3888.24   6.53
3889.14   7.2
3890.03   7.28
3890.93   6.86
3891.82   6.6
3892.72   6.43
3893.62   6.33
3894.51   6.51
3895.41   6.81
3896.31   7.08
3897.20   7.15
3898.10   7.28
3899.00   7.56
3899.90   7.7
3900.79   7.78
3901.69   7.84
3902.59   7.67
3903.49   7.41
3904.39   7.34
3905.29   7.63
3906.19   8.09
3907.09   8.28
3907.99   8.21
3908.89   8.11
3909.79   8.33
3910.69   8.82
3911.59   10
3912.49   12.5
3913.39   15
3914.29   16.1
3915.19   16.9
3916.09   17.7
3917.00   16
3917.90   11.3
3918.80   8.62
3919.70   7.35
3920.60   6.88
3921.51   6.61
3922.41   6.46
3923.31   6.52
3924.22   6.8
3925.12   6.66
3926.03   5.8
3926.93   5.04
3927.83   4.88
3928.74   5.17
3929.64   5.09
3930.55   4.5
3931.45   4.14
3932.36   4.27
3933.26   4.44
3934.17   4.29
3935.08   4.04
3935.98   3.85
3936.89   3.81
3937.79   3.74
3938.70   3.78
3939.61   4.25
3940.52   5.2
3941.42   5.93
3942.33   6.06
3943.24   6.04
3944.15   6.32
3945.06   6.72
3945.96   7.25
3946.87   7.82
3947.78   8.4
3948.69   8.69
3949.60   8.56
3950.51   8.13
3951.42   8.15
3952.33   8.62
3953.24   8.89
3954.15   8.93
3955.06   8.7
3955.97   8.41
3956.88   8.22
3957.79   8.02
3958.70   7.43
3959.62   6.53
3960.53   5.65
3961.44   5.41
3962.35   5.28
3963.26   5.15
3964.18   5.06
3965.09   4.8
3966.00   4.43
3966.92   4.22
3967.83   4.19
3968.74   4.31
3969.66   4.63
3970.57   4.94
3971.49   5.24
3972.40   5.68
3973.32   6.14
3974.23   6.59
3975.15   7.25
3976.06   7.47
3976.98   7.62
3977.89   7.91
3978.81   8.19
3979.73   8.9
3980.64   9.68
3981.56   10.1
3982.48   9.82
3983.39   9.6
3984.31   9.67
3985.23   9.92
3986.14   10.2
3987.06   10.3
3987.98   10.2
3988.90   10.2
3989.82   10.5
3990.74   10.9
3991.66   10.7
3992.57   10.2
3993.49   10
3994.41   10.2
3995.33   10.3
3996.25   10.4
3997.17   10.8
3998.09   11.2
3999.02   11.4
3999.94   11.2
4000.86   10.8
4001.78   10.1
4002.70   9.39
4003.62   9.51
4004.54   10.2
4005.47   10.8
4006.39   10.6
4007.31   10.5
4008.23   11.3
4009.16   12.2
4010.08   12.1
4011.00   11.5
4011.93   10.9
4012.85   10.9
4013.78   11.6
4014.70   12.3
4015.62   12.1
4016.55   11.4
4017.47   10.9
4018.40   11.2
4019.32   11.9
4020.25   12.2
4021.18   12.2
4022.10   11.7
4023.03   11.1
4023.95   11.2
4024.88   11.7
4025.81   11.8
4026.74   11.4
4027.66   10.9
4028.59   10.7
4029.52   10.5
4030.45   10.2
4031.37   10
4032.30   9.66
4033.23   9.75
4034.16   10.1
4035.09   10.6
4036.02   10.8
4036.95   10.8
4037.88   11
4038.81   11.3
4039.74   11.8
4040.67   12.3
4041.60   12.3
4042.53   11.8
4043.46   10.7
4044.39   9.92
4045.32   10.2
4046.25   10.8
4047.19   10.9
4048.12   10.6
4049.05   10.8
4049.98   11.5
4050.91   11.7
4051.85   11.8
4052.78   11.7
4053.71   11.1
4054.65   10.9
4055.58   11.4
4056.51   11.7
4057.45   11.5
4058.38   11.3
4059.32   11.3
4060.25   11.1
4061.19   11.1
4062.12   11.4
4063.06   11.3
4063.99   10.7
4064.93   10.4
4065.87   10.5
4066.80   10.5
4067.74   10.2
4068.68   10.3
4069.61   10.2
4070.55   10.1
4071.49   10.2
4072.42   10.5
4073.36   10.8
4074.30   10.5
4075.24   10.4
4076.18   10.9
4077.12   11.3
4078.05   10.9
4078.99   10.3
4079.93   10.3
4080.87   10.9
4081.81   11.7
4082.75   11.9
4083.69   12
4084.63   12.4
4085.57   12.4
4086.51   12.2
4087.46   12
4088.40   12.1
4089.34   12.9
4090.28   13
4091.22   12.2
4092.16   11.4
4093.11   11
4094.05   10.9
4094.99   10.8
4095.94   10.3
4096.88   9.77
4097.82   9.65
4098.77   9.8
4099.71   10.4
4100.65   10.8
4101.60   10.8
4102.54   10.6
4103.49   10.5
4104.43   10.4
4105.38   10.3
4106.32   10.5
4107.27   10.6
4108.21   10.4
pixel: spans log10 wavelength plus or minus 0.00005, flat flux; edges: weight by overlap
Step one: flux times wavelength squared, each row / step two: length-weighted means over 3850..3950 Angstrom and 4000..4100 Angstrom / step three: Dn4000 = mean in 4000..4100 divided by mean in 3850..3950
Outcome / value 1.8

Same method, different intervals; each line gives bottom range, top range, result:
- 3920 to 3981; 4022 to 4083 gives 1.85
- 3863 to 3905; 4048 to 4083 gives 1.90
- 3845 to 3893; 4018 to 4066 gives 2.15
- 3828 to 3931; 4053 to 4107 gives 1.88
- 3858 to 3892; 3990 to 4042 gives 2.02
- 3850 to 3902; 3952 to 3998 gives 1.41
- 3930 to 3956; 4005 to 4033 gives 1.87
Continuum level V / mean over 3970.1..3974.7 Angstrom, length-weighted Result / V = 5.71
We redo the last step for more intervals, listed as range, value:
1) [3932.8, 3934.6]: 4.37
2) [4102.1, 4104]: 10.5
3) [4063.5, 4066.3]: 10.5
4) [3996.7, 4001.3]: 11.1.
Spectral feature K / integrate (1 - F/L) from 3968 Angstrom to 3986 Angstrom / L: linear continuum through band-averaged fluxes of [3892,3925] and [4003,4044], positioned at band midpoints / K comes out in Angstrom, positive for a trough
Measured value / 4.8 Angstrom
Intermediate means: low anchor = 8.93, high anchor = 11.1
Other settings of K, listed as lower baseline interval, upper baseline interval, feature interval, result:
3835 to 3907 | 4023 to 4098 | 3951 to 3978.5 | 6.3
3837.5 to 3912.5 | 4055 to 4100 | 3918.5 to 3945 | 7.3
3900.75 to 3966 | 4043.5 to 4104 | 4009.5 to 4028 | -3.8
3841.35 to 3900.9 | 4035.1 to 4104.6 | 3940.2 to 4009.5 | 2.7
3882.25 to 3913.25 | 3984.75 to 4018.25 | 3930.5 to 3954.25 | 7.5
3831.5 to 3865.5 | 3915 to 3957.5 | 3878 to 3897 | -1.2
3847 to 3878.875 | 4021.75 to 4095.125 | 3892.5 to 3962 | -2.8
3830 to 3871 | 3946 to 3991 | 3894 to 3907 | -2.9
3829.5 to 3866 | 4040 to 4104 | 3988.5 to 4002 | -2.5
